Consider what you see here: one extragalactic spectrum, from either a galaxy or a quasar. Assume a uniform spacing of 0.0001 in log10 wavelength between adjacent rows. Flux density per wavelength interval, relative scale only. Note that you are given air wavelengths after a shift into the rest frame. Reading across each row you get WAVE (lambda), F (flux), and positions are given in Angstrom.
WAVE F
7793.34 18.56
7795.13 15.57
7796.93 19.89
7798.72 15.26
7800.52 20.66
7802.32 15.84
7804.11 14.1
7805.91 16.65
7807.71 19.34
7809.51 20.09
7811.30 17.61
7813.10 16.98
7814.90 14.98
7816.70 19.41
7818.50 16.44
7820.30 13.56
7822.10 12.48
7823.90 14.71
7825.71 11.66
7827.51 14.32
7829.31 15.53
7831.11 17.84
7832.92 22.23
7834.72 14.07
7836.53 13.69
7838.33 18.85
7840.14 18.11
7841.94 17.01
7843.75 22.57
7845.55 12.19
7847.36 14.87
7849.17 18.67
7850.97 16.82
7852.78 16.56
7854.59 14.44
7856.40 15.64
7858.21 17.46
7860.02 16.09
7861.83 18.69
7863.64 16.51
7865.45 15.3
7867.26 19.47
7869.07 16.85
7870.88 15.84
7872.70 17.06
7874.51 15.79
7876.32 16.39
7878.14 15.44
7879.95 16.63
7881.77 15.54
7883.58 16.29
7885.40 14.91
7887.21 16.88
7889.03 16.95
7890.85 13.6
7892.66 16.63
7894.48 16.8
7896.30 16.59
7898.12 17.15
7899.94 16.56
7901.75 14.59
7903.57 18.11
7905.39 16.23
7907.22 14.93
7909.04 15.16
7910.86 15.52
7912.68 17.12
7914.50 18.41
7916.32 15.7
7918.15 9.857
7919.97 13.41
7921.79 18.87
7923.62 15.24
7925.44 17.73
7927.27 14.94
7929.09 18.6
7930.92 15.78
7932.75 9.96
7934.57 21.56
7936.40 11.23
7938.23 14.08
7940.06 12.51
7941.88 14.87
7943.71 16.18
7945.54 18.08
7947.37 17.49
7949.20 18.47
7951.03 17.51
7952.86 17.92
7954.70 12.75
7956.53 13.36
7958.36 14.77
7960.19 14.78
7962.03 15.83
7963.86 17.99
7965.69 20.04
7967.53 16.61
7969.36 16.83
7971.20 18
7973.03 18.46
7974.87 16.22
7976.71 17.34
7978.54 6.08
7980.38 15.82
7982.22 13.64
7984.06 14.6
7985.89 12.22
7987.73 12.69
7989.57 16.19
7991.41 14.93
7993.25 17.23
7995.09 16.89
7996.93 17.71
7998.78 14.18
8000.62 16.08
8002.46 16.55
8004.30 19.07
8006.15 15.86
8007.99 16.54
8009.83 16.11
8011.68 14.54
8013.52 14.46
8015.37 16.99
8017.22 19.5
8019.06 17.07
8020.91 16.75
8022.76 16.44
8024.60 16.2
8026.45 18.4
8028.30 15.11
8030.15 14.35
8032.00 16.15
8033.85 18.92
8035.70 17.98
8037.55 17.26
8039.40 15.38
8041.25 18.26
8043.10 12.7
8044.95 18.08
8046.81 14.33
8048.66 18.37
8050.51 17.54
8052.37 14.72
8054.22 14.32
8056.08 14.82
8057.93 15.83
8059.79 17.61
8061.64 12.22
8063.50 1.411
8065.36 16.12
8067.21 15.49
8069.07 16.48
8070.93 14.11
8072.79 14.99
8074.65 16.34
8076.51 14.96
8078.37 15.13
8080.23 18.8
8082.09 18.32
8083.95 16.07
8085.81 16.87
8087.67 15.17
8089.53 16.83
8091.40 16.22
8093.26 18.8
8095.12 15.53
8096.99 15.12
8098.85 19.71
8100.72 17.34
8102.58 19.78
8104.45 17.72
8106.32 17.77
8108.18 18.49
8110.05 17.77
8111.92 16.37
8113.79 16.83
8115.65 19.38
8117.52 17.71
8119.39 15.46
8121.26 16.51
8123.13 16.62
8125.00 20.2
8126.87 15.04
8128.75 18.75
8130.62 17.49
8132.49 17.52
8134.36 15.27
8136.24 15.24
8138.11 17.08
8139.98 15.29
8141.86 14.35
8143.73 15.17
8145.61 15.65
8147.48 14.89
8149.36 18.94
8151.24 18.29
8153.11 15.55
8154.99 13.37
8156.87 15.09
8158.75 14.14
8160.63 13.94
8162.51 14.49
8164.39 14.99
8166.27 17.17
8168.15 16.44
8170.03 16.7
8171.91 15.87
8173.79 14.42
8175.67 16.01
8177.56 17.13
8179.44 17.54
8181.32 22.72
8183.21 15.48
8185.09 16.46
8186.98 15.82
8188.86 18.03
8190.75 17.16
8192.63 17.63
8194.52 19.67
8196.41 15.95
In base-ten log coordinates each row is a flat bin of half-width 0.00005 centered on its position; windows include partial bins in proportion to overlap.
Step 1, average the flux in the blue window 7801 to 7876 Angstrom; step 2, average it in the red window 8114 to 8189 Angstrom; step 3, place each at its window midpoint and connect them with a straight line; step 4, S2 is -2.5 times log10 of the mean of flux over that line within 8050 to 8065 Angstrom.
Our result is 0.210 mag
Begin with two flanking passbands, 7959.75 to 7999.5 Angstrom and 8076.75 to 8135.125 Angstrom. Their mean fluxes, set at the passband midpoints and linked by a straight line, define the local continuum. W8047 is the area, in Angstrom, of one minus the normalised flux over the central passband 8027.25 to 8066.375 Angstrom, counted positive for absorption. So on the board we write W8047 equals 2.8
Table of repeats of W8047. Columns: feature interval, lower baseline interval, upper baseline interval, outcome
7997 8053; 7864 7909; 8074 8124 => 1.05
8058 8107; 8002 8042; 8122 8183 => 1.67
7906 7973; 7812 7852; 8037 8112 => 0.97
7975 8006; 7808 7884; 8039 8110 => 2.03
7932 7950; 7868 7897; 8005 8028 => 0.94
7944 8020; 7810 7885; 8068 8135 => 3.01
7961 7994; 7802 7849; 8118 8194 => 1.61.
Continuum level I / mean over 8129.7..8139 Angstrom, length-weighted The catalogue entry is 16.5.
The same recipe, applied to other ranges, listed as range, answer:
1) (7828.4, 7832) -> 16.7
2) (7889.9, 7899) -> 16.2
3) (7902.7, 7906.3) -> 17.2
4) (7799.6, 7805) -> 16.9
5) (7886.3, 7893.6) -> 16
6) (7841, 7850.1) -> 17.1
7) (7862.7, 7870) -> 17.1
